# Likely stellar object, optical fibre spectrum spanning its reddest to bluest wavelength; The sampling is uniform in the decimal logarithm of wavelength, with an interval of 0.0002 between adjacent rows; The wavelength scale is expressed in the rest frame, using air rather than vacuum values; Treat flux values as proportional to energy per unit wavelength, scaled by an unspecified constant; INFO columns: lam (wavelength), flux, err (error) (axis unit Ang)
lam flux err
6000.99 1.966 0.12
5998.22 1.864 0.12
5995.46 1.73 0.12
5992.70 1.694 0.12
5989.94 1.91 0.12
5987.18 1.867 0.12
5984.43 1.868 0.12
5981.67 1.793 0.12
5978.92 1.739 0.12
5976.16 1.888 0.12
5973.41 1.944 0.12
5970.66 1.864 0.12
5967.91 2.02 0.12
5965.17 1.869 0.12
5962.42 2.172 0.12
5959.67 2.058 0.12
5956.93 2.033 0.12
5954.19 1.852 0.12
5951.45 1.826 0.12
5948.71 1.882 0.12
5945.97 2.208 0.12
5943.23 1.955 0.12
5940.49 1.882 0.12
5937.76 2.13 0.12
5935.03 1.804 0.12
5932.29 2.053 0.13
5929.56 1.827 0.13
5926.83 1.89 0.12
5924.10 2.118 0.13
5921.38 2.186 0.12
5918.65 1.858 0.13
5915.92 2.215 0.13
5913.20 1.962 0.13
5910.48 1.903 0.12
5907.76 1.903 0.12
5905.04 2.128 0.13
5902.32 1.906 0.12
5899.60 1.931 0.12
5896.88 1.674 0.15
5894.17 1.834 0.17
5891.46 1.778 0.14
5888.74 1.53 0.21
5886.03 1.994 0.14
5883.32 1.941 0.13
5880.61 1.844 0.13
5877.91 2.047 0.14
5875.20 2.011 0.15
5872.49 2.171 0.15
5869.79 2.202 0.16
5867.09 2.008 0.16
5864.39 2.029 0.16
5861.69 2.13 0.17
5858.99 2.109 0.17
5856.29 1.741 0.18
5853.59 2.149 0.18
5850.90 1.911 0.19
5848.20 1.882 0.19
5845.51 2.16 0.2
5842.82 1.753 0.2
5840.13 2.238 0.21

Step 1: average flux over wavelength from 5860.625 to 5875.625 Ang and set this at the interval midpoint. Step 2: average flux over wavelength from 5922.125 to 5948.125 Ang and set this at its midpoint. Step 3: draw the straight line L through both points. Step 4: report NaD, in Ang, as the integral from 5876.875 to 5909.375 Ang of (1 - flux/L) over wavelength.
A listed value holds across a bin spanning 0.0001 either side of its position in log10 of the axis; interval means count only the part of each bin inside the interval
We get 2.9 Ang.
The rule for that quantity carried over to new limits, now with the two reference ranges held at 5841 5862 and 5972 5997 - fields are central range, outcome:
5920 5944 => -1.24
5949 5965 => -0.99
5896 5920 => -0.44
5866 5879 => -0.91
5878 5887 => 0.01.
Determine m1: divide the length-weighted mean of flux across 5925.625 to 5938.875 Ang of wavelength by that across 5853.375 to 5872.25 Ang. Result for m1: 0.9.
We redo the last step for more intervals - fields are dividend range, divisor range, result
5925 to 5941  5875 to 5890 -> 1.03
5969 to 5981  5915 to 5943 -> 0.93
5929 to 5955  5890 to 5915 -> 1.03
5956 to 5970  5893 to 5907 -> 1.07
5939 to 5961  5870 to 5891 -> 1.01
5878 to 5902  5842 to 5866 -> 0.92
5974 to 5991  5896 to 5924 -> 0.93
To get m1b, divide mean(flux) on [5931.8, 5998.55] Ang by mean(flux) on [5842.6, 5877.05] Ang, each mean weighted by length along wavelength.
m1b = 0.9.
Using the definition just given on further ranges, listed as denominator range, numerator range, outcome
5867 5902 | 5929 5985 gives 1.01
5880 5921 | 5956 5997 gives 1.00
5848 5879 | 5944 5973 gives 0.97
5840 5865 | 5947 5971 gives 0.98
